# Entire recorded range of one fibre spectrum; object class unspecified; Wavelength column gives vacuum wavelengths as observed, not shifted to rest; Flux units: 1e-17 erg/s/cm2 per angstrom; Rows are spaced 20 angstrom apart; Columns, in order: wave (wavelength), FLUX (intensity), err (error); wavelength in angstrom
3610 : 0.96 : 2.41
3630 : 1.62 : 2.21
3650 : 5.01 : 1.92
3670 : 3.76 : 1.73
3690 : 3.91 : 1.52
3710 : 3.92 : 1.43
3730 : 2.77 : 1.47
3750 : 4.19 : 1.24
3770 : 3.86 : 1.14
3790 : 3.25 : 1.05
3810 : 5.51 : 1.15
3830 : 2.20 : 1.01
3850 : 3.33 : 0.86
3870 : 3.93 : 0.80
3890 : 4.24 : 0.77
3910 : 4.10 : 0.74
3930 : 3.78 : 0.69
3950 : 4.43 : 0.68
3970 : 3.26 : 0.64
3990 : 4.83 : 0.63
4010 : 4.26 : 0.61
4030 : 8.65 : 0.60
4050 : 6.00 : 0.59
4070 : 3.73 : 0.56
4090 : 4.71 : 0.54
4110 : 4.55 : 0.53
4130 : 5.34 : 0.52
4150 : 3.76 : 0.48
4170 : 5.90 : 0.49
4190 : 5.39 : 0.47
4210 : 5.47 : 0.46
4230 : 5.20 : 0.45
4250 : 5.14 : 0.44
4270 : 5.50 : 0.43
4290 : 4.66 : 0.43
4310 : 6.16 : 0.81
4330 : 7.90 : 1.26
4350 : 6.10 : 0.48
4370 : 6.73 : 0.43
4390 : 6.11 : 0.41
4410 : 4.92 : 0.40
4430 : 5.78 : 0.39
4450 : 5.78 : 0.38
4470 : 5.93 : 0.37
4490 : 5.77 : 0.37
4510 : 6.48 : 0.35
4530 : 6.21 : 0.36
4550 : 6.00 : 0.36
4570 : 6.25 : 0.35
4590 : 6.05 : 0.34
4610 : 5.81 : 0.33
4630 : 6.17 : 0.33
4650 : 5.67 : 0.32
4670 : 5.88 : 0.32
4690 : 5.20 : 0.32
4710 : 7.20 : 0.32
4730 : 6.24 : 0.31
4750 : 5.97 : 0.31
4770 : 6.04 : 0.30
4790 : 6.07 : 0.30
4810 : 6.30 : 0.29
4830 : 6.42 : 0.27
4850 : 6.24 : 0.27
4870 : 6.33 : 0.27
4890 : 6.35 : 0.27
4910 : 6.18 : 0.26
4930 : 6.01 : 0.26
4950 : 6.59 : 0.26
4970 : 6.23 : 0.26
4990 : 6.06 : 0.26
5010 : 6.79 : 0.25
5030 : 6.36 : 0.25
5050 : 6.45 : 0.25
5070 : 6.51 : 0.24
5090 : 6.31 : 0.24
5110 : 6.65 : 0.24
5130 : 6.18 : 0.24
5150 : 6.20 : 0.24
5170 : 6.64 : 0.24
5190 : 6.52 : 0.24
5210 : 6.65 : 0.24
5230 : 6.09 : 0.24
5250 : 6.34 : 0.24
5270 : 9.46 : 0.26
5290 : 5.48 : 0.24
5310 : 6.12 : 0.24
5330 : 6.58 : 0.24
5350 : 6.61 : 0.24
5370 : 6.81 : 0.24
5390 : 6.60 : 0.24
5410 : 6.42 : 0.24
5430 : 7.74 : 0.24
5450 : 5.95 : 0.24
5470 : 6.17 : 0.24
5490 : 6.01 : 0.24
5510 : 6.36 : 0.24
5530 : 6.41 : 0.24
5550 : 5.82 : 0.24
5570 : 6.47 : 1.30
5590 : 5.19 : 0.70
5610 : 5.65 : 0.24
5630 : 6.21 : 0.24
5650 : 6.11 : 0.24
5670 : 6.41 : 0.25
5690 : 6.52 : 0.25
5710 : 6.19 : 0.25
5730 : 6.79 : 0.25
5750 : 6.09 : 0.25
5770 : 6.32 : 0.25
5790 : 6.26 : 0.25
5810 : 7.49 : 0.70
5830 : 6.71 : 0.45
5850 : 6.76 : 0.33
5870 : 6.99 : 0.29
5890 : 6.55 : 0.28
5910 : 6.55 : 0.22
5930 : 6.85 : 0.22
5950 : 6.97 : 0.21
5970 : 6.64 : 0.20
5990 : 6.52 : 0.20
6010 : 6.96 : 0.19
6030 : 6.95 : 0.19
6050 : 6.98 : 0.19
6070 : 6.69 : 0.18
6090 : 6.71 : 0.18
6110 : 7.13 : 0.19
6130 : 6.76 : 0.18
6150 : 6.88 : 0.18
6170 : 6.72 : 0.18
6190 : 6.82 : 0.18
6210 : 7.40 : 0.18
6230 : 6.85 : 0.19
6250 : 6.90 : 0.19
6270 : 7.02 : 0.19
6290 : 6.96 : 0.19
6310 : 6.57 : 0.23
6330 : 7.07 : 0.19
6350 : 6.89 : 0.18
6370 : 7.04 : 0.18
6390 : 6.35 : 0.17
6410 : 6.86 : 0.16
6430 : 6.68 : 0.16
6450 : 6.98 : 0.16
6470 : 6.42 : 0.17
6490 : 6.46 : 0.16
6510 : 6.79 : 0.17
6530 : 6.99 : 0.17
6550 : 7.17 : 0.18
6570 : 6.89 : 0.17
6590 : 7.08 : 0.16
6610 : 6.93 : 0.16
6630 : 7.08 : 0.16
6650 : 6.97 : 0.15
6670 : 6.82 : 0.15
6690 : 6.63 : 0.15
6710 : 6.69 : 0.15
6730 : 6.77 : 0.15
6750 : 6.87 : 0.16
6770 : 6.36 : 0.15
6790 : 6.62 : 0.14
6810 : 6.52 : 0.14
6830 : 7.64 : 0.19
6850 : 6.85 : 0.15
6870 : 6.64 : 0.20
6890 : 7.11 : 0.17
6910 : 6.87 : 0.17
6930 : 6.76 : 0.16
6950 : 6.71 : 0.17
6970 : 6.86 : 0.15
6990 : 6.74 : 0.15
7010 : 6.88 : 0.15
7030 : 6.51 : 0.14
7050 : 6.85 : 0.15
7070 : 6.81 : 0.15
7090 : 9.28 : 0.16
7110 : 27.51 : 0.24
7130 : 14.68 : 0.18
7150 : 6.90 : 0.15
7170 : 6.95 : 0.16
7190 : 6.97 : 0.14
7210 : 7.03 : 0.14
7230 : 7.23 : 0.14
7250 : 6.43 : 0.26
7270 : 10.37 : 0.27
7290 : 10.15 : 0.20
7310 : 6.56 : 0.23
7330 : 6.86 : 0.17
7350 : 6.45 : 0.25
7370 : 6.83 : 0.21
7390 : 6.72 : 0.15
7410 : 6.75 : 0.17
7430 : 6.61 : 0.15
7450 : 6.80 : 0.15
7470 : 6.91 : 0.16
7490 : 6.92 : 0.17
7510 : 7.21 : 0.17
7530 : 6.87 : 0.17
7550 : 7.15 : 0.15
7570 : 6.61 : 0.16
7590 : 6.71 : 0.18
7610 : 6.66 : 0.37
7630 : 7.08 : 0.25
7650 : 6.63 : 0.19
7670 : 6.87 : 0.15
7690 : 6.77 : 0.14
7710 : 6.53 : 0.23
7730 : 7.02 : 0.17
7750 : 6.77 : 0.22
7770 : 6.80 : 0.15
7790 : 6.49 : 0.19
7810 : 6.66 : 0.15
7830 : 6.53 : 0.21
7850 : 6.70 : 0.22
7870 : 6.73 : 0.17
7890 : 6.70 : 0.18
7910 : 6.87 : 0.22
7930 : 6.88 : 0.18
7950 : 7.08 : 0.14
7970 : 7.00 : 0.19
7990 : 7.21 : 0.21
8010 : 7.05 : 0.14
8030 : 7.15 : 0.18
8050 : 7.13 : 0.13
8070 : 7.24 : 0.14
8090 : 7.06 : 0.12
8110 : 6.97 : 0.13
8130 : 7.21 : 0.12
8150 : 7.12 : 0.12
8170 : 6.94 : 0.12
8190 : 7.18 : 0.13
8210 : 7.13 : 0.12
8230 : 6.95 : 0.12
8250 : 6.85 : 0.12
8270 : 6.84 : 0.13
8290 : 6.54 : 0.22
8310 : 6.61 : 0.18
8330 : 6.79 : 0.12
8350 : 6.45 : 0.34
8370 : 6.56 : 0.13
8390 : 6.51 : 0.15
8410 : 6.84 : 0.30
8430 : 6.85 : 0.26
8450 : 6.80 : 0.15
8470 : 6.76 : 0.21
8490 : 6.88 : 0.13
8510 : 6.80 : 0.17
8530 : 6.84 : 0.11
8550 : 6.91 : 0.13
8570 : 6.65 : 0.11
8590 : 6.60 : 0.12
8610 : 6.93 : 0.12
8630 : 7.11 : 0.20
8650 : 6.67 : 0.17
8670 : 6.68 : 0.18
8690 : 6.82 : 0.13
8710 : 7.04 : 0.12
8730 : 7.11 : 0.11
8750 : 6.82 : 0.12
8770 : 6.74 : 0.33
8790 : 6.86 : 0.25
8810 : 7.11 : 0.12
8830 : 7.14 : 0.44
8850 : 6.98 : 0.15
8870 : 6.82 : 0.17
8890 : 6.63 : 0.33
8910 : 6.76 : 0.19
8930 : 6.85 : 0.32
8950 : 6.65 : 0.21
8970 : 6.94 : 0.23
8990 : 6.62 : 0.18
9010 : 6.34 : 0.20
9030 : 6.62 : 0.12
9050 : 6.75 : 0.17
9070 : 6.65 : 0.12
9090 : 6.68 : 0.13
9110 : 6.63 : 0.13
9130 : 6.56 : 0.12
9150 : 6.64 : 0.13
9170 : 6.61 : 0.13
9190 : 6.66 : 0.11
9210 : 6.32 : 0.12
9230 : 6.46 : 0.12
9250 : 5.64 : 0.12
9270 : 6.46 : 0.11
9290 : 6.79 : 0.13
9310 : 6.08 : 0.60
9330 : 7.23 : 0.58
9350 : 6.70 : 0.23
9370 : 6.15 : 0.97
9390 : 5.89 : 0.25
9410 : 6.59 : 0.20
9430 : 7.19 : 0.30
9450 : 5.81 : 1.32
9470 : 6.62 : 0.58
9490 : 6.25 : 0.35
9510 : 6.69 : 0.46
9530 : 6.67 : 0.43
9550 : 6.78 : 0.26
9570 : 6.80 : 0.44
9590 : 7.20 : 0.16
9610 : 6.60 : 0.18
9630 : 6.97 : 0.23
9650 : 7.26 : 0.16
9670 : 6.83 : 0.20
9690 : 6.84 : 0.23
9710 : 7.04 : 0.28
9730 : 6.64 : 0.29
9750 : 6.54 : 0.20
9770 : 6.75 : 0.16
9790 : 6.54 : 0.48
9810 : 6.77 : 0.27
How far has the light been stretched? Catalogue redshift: 0.083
